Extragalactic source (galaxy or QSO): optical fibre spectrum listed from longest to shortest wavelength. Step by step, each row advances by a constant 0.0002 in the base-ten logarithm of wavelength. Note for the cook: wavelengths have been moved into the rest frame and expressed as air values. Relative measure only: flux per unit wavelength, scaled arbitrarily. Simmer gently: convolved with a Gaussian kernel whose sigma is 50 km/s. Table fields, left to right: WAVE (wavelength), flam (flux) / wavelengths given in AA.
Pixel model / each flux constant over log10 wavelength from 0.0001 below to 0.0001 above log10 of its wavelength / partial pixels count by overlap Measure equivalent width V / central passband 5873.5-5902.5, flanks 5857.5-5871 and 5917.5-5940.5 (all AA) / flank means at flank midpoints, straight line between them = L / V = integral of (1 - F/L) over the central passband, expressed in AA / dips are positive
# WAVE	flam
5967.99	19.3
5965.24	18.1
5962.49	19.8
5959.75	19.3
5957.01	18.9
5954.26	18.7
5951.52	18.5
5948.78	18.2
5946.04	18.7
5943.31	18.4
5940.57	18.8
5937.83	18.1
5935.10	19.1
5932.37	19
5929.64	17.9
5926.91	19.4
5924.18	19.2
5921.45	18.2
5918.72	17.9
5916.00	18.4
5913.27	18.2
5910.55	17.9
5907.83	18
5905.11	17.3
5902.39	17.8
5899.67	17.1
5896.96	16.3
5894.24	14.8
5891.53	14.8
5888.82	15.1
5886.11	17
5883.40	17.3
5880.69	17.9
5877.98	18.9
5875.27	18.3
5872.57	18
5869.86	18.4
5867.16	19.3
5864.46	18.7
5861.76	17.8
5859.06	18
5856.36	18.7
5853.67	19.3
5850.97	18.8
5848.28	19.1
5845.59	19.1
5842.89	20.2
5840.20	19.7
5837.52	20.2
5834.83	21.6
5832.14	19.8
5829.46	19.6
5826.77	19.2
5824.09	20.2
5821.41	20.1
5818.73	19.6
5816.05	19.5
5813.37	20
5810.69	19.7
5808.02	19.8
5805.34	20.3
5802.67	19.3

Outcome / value 2.6 AA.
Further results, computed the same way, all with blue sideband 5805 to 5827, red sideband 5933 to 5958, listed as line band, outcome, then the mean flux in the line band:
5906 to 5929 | 0.6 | 18.4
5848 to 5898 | 4.2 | 17.7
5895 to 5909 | 1.3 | 17.2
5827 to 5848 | -0.3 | 19.9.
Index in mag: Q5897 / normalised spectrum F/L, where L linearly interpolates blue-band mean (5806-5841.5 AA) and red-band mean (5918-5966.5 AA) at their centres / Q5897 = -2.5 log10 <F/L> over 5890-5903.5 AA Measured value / 0.19 mag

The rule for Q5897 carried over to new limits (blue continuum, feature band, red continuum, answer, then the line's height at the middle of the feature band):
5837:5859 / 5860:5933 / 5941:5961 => 0.08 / 19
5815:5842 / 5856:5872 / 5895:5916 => 0.02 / 18.8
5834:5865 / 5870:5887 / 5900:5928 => 0.05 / 18.8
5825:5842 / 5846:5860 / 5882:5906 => 0.00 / 18.9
